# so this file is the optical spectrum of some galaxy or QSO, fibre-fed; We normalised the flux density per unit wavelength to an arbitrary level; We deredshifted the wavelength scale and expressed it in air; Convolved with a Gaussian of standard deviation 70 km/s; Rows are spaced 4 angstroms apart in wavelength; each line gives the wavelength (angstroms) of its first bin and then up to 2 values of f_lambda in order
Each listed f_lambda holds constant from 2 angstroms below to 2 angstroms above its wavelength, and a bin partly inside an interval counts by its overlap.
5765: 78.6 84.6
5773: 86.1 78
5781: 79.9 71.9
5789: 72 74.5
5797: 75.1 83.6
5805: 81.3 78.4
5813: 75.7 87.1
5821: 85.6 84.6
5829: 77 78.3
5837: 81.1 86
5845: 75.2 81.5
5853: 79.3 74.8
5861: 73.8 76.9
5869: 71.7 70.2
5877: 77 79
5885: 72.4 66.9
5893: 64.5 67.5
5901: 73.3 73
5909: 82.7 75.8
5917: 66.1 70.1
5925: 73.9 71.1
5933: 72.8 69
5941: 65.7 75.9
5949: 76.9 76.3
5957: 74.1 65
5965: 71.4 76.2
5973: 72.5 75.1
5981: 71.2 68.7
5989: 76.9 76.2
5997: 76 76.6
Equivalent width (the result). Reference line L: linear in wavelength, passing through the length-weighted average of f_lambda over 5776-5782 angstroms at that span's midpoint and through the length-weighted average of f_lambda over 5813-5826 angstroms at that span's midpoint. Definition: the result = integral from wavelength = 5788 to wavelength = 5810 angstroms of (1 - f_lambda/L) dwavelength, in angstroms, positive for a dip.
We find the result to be 1.1 angstroms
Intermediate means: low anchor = 79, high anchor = 84.3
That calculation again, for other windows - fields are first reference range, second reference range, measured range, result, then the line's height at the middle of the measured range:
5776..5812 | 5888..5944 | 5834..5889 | -2.03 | 73.8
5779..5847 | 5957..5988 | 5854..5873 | 0.68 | 76.9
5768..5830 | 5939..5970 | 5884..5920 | 1.76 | 75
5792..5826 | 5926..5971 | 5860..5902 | 2.38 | 76.4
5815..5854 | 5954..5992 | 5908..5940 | 1.53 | 75.8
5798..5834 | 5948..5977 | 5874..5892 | 1.03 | 77.5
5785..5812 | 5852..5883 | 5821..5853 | -2.01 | 76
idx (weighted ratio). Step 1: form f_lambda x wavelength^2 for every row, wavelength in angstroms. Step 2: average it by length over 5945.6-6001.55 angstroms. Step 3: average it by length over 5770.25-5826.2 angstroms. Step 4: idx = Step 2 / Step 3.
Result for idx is 1.0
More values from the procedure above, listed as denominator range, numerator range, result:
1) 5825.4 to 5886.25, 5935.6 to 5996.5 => 0.98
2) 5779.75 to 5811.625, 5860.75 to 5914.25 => 0.98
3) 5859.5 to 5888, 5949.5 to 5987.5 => 1.01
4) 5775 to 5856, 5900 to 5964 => 0.95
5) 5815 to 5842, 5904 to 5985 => 0.91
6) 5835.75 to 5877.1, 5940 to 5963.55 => 0.97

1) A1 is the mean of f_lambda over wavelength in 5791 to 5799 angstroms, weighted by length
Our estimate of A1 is 74.8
